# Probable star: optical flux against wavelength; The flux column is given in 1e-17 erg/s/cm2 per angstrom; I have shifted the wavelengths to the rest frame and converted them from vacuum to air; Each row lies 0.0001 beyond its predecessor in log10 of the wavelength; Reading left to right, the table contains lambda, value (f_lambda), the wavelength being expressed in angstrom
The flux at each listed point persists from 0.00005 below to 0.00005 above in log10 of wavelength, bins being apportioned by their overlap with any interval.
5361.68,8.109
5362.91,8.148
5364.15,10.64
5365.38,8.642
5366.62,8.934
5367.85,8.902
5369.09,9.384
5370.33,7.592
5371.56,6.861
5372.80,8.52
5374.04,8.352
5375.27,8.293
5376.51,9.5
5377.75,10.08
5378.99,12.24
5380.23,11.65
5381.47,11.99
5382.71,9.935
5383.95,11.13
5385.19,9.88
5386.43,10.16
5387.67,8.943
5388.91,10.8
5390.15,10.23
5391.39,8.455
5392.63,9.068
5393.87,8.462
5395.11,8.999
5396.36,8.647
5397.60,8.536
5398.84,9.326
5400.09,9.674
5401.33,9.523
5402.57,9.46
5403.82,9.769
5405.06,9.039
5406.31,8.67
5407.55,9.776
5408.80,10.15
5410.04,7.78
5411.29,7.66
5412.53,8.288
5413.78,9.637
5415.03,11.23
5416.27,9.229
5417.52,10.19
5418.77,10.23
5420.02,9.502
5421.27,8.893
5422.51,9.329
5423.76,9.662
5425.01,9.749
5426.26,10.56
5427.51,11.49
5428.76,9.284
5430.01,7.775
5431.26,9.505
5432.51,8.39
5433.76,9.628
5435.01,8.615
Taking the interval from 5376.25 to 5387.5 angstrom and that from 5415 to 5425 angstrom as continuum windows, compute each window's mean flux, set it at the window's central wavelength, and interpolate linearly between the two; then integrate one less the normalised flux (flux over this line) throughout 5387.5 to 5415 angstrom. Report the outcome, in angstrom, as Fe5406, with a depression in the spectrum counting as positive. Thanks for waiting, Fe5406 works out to 2.7 angstrom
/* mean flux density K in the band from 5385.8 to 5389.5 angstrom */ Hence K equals 9.96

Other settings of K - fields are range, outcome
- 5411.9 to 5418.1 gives 9.71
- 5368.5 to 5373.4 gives 8.08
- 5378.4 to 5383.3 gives 11.5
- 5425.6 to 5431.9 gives 9.72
